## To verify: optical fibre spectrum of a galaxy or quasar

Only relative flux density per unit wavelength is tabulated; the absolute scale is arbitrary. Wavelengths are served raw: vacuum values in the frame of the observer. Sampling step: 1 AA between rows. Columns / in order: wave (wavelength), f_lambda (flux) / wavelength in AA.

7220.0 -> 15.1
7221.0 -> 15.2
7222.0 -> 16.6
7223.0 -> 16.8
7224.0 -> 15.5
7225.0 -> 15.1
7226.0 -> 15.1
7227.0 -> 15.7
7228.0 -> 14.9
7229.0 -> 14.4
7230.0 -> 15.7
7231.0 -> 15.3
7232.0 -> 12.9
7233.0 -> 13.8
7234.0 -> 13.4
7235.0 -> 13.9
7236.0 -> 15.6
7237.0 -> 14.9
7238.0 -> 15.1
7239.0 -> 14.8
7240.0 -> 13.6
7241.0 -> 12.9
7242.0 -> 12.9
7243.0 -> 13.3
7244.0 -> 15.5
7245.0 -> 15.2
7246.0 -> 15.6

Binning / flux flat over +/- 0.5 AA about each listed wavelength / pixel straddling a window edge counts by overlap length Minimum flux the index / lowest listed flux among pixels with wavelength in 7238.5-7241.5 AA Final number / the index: 12.9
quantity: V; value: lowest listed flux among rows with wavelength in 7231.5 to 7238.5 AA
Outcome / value 12.9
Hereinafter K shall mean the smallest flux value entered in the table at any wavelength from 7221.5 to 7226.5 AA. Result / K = 15.1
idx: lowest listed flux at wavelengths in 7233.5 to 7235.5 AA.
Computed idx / 13.4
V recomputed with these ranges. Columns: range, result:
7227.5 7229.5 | 14.4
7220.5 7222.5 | 15.2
